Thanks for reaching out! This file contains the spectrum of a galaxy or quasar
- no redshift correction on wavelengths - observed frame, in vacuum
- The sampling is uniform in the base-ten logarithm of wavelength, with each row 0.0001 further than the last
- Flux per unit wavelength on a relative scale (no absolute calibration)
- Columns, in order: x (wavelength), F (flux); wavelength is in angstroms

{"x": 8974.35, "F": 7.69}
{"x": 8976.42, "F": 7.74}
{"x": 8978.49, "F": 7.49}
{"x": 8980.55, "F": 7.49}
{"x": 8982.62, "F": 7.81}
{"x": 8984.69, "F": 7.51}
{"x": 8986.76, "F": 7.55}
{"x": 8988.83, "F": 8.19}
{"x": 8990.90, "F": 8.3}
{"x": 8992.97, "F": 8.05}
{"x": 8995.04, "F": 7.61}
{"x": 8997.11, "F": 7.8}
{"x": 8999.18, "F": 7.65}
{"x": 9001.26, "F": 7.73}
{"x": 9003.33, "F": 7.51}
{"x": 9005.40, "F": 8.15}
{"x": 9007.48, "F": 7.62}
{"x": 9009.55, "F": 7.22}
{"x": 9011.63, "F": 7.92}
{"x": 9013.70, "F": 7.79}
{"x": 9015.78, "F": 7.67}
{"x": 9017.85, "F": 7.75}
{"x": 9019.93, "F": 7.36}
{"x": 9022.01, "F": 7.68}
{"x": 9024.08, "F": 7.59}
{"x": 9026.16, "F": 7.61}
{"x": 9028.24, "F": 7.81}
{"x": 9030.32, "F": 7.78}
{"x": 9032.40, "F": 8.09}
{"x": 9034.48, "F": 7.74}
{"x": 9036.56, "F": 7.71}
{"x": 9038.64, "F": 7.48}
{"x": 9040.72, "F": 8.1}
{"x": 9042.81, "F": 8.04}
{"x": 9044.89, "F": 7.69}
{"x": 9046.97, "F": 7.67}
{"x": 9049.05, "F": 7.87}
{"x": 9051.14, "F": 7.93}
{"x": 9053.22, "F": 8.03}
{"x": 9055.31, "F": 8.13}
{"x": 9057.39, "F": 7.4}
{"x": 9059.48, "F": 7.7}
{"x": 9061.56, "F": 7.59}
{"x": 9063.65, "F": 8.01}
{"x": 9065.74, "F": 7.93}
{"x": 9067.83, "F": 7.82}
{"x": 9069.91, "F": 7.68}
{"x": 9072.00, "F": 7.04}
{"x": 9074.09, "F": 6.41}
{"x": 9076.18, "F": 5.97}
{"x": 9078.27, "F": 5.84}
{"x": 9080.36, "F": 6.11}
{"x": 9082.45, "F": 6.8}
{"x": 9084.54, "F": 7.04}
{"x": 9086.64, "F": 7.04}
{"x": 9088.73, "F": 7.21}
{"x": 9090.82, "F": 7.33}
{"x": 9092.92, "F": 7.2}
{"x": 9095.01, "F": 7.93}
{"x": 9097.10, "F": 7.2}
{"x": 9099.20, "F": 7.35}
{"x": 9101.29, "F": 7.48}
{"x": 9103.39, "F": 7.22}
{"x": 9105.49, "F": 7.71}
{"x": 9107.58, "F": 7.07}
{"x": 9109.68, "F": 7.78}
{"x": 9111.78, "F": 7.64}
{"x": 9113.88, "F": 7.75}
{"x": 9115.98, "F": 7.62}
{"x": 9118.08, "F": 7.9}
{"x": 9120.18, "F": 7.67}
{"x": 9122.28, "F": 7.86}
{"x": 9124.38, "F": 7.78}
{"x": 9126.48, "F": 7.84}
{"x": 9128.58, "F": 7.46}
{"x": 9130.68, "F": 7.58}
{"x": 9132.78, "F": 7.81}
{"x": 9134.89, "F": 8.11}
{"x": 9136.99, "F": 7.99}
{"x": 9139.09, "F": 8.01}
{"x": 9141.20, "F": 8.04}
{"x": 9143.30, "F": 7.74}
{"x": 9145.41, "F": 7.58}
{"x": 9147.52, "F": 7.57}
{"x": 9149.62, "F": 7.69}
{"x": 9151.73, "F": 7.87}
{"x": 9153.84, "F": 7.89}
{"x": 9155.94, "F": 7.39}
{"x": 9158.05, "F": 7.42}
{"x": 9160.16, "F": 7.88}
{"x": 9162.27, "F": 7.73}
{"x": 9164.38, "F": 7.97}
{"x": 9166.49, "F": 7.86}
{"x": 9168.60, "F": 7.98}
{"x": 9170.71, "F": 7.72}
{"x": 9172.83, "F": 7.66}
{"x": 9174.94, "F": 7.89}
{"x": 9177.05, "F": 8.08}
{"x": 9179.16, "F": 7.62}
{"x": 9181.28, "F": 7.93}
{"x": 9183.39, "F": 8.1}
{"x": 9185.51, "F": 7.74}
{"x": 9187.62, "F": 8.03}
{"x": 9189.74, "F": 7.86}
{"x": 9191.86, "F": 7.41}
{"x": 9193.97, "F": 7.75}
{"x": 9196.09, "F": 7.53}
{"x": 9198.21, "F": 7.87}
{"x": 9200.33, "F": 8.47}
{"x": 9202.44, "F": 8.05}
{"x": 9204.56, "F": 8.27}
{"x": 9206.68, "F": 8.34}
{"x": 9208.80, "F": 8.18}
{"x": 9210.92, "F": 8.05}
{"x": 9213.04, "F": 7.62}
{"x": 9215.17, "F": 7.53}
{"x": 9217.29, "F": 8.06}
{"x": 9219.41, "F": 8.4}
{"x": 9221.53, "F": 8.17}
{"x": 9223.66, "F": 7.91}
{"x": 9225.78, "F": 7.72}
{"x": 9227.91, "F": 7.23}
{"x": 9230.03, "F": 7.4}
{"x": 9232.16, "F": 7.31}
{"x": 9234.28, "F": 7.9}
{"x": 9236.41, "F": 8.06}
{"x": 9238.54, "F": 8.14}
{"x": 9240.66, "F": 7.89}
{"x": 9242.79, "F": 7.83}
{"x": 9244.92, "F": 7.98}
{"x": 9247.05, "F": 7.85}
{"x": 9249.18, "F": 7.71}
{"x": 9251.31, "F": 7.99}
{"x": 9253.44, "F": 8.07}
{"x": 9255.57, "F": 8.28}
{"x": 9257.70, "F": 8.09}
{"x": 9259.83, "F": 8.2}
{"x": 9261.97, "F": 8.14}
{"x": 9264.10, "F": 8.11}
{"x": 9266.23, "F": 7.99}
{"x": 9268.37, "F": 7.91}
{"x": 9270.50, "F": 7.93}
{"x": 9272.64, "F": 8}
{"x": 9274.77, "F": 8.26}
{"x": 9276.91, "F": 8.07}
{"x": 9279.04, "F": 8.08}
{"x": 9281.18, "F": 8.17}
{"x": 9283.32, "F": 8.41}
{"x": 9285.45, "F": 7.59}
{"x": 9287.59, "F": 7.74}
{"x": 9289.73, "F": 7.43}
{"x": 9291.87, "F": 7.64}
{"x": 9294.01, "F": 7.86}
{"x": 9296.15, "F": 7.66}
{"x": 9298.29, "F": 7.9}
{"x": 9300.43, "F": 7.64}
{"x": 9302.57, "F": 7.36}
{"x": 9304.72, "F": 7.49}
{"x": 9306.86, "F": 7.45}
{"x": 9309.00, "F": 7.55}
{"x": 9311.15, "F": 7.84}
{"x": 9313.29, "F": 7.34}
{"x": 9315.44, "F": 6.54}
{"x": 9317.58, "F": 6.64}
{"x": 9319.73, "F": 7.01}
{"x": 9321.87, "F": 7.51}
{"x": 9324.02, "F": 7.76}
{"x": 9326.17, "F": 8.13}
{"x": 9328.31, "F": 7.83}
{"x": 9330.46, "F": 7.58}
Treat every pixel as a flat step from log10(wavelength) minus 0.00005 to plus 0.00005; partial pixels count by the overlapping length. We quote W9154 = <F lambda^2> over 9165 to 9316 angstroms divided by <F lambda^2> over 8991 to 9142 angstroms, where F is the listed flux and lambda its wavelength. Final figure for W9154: 1.1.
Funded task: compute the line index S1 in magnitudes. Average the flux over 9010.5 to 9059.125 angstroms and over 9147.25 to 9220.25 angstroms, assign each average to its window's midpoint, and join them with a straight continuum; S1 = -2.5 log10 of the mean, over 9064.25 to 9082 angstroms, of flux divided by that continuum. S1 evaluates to 0.14 mag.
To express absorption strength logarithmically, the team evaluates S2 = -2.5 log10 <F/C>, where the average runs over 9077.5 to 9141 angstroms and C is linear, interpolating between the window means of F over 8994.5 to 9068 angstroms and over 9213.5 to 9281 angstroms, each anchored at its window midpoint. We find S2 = 0.052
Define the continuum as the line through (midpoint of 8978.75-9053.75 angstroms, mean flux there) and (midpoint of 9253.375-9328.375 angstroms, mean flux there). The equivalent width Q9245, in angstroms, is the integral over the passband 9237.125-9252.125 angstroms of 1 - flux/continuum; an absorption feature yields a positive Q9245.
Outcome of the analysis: -0.3 angstroms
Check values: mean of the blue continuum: 7.76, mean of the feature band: 7.91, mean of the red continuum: 7.76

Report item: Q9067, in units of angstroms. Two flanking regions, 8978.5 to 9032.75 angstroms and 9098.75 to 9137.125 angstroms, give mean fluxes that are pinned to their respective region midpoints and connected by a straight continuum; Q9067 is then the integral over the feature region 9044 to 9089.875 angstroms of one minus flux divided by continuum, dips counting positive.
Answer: 2.3 angstroms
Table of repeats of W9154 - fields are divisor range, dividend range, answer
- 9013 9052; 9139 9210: 1.05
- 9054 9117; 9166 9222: 1.11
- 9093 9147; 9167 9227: 1.05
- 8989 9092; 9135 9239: 1.07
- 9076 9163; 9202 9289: 1.09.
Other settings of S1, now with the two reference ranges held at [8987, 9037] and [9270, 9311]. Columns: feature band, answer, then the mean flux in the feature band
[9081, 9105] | 0.08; 7.24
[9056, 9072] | 0.01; 7.7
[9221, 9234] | 0.02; 7.62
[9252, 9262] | -0.05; 8.15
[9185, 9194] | 0.00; 7.76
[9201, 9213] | -0.05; 8.15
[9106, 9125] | 0.01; 7.67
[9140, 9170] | 0.00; 7.76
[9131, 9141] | -0.02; 7.95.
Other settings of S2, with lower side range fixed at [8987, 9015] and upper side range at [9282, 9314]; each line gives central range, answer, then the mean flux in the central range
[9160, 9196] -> -0.015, 7.83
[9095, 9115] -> 0.038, 7.49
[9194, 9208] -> -0.049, 8.07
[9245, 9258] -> -0.042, 7.99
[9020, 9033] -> 0.010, 7.72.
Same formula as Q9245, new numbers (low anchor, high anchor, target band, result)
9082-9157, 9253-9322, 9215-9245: -0.5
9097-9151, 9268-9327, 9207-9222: -0.7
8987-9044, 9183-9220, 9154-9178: 0.4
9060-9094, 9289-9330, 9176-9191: -1.3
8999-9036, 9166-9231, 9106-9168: 0.6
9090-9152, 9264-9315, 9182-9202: -0.4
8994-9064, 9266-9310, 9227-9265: -0.5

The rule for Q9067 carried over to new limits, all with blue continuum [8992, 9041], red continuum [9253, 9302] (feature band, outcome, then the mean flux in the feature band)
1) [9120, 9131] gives 0.16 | 7.71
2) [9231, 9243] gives 0.10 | 7.85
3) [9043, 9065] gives -0.17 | 7.81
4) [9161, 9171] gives -0.01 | 7.86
